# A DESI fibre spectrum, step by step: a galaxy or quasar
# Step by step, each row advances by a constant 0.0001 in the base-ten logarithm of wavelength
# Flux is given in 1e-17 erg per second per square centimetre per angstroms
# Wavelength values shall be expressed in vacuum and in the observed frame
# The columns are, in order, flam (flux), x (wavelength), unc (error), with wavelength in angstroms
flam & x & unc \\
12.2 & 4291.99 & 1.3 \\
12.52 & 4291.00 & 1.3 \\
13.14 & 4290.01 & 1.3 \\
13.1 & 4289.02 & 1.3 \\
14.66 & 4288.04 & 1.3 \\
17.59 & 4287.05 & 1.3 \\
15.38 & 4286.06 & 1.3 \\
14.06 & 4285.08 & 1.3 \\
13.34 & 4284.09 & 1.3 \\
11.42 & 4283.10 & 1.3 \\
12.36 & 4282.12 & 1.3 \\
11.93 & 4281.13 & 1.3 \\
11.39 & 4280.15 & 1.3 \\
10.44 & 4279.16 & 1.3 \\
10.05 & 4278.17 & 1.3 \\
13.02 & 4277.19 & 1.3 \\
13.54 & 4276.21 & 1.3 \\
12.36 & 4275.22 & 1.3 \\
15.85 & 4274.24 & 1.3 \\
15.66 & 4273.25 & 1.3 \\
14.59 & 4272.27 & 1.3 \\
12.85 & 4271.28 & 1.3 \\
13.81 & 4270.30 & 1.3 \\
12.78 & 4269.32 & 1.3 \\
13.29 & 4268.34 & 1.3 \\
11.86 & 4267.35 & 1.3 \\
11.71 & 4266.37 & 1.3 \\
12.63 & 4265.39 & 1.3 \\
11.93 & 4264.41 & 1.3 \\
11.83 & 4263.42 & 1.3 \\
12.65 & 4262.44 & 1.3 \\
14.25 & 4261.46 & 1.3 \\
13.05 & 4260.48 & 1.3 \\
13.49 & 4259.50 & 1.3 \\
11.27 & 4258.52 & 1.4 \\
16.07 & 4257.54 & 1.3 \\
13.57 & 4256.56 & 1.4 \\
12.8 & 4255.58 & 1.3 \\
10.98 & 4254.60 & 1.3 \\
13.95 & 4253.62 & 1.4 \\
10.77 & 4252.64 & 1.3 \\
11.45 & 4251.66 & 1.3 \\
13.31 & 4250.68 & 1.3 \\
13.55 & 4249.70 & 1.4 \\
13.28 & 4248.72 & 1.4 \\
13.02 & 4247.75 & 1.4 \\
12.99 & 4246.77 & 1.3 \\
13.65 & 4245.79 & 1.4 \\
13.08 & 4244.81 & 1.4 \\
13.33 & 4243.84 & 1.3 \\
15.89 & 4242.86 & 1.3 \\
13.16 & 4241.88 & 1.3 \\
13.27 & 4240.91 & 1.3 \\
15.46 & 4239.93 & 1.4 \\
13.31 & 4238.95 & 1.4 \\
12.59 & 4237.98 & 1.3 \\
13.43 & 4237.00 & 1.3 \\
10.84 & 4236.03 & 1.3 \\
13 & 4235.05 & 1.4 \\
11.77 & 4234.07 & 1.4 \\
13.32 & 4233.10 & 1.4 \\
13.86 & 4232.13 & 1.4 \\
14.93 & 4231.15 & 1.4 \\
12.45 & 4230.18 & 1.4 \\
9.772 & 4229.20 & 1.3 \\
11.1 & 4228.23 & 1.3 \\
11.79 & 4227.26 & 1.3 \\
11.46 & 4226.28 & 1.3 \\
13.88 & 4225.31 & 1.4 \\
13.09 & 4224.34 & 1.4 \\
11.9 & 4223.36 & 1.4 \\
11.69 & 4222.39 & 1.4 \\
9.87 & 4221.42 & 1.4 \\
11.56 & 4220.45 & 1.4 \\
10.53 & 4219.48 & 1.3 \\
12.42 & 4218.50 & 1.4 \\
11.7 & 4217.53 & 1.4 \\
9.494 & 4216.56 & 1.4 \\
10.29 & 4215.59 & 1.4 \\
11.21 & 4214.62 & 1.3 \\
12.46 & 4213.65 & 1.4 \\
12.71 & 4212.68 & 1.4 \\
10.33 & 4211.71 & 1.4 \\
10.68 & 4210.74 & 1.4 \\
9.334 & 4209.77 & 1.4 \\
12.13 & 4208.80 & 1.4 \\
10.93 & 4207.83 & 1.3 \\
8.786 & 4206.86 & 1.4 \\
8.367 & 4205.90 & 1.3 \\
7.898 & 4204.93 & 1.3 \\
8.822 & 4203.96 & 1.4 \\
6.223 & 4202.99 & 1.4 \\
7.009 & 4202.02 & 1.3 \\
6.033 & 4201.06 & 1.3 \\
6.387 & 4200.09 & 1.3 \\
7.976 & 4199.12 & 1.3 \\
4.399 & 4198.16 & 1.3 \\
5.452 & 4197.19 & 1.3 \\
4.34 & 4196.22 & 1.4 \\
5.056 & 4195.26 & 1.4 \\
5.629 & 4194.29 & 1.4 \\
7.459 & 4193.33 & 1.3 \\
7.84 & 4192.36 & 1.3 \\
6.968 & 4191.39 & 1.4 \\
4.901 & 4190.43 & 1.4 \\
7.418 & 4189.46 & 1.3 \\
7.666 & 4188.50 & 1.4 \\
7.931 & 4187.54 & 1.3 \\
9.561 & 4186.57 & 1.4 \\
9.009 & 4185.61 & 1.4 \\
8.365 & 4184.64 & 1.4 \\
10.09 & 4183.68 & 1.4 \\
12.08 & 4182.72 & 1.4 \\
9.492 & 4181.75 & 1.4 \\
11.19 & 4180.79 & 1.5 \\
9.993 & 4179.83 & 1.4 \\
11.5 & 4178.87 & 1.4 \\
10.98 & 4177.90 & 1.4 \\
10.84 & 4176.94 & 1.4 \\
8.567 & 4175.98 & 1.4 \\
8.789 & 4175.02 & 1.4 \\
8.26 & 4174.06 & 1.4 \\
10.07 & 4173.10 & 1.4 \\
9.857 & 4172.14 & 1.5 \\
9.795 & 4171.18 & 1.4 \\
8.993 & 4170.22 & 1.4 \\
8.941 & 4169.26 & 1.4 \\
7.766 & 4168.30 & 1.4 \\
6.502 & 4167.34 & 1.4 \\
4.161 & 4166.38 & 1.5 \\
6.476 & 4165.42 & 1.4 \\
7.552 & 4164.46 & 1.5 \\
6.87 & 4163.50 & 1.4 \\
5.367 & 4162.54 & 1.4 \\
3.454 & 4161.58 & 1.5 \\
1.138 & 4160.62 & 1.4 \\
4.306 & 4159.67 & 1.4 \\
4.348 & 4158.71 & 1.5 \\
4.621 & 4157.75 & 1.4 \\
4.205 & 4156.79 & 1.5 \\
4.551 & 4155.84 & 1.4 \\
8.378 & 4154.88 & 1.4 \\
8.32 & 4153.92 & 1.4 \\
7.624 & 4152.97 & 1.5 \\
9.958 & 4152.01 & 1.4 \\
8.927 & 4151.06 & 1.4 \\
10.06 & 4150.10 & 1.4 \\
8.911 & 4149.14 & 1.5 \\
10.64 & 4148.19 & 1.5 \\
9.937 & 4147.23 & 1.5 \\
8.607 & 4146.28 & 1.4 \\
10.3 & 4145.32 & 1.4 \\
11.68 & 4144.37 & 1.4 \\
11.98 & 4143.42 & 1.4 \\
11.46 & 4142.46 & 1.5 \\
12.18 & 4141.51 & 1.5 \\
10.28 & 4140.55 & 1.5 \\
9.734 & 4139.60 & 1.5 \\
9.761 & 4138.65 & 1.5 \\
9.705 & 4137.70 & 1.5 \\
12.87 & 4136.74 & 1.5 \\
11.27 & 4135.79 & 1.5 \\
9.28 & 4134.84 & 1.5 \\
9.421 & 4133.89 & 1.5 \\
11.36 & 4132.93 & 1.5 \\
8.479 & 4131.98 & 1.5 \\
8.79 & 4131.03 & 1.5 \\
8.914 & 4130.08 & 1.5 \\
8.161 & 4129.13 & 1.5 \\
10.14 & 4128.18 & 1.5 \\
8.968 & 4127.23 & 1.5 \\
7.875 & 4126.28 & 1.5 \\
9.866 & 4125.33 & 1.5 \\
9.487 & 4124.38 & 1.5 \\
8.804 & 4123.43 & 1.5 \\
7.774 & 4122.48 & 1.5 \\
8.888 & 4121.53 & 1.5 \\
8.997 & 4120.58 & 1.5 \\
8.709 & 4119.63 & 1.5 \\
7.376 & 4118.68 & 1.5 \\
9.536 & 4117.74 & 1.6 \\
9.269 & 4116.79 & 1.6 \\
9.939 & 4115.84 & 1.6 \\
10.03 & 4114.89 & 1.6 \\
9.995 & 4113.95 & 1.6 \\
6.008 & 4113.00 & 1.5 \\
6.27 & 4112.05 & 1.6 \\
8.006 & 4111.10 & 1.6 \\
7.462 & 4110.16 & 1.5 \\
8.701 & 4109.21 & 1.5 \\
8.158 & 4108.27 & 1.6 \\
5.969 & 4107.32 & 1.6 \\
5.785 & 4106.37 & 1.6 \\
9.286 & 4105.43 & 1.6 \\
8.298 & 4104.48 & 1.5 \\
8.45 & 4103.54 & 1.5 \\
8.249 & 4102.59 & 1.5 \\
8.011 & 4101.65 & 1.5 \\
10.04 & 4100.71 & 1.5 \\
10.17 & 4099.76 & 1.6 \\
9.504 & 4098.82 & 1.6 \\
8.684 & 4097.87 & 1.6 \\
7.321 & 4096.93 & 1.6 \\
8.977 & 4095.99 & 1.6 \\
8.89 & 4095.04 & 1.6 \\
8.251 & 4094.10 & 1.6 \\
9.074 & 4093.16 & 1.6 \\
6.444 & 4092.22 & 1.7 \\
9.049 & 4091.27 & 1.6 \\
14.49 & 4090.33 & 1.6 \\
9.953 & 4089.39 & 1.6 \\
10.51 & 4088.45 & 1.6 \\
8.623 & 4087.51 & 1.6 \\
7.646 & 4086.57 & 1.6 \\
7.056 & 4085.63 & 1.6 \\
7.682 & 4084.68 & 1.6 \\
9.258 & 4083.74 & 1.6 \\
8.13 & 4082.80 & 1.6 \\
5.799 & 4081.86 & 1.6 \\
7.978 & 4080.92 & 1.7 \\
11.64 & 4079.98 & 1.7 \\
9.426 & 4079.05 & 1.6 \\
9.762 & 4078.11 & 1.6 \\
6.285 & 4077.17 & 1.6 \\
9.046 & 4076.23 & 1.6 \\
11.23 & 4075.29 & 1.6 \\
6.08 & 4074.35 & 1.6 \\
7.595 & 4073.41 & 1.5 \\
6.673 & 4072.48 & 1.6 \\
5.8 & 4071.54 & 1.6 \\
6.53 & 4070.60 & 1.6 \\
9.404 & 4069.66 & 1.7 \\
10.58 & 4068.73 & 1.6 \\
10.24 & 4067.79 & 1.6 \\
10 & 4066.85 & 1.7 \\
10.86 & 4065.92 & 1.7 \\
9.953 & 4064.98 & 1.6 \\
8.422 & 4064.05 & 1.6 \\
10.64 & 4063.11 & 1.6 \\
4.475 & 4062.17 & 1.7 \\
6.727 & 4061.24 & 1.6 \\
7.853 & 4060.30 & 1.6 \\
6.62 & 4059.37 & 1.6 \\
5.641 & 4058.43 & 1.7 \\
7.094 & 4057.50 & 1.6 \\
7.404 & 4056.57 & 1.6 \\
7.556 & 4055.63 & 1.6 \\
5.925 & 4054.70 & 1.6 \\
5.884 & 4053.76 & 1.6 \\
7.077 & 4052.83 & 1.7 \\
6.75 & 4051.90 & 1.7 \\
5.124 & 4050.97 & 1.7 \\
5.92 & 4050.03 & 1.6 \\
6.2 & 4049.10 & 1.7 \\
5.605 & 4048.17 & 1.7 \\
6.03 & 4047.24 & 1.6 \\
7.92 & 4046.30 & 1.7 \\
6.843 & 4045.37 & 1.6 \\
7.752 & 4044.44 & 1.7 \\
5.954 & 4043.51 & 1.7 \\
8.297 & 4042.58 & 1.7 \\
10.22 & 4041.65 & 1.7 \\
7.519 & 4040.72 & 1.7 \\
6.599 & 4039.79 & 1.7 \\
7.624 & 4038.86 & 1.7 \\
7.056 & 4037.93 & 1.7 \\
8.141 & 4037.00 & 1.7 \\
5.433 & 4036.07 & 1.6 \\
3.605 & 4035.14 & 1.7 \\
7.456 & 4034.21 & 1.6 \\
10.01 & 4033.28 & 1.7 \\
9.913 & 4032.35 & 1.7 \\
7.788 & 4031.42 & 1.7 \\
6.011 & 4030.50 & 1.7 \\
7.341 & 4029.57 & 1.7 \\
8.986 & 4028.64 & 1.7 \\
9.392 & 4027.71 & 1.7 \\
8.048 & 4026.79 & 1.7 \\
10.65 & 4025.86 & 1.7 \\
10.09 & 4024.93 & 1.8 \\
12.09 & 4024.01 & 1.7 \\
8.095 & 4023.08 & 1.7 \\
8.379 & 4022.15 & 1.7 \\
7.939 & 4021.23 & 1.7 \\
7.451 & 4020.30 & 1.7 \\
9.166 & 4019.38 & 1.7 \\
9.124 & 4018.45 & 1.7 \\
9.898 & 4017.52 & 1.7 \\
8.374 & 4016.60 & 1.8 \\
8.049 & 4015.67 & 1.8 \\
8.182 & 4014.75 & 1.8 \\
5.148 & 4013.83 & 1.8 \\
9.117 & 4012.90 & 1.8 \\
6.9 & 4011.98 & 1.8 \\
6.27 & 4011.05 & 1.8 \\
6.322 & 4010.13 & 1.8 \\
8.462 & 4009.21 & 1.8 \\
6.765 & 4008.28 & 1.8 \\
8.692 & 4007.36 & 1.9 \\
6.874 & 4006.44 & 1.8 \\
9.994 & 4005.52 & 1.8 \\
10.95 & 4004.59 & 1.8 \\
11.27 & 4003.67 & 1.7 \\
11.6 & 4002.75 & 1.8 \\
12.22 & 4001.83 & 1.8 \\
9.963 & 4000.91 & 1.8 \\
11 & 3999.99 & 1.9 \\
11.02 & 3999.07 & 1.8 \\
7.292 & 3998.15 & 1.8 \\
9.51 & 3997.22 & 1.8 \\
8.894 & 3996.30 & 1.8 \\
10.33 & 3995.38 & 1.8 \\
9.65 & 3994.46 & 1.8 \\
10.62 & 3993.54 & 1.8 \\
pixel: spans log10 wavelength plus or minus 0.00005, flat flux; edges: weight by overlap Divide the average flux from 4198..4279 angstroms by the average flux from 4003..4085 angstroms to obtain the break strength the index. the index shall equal 1.50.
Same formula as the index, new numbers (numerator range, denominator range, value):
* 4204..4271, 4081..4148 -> 1.35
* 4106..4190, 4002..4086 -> 1.08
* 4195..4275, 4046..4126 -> 1.42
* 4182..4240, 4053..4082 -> 1.23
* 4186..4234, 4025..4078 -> 1.25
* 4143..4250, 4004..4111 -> 1.19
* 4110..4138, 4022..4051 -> 1.18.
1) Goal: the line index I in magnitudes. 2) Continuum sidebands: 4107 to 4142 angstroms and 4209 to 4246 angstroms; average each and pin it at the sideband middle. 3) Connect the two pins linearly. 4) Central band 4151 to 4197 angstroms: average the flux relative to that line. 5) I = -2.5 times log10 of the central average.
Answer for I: 0.362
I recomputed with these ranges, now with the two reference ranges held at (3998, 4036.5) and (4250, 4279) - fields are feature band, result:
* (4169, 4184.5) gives 0.15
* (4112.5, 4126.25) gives 0.17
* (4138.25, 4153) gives 0.07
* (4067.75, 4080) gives 0.14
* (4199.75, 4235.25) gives 0.13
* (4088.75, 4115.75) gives 0.17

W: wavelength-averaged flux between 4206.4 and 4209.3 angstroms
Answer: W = 10.6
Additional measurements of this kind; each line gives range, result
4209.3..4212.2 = 10.1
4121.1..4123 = 8.32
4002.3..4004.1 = 11.4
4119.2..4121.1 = 8.85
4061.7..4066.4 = 8.88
